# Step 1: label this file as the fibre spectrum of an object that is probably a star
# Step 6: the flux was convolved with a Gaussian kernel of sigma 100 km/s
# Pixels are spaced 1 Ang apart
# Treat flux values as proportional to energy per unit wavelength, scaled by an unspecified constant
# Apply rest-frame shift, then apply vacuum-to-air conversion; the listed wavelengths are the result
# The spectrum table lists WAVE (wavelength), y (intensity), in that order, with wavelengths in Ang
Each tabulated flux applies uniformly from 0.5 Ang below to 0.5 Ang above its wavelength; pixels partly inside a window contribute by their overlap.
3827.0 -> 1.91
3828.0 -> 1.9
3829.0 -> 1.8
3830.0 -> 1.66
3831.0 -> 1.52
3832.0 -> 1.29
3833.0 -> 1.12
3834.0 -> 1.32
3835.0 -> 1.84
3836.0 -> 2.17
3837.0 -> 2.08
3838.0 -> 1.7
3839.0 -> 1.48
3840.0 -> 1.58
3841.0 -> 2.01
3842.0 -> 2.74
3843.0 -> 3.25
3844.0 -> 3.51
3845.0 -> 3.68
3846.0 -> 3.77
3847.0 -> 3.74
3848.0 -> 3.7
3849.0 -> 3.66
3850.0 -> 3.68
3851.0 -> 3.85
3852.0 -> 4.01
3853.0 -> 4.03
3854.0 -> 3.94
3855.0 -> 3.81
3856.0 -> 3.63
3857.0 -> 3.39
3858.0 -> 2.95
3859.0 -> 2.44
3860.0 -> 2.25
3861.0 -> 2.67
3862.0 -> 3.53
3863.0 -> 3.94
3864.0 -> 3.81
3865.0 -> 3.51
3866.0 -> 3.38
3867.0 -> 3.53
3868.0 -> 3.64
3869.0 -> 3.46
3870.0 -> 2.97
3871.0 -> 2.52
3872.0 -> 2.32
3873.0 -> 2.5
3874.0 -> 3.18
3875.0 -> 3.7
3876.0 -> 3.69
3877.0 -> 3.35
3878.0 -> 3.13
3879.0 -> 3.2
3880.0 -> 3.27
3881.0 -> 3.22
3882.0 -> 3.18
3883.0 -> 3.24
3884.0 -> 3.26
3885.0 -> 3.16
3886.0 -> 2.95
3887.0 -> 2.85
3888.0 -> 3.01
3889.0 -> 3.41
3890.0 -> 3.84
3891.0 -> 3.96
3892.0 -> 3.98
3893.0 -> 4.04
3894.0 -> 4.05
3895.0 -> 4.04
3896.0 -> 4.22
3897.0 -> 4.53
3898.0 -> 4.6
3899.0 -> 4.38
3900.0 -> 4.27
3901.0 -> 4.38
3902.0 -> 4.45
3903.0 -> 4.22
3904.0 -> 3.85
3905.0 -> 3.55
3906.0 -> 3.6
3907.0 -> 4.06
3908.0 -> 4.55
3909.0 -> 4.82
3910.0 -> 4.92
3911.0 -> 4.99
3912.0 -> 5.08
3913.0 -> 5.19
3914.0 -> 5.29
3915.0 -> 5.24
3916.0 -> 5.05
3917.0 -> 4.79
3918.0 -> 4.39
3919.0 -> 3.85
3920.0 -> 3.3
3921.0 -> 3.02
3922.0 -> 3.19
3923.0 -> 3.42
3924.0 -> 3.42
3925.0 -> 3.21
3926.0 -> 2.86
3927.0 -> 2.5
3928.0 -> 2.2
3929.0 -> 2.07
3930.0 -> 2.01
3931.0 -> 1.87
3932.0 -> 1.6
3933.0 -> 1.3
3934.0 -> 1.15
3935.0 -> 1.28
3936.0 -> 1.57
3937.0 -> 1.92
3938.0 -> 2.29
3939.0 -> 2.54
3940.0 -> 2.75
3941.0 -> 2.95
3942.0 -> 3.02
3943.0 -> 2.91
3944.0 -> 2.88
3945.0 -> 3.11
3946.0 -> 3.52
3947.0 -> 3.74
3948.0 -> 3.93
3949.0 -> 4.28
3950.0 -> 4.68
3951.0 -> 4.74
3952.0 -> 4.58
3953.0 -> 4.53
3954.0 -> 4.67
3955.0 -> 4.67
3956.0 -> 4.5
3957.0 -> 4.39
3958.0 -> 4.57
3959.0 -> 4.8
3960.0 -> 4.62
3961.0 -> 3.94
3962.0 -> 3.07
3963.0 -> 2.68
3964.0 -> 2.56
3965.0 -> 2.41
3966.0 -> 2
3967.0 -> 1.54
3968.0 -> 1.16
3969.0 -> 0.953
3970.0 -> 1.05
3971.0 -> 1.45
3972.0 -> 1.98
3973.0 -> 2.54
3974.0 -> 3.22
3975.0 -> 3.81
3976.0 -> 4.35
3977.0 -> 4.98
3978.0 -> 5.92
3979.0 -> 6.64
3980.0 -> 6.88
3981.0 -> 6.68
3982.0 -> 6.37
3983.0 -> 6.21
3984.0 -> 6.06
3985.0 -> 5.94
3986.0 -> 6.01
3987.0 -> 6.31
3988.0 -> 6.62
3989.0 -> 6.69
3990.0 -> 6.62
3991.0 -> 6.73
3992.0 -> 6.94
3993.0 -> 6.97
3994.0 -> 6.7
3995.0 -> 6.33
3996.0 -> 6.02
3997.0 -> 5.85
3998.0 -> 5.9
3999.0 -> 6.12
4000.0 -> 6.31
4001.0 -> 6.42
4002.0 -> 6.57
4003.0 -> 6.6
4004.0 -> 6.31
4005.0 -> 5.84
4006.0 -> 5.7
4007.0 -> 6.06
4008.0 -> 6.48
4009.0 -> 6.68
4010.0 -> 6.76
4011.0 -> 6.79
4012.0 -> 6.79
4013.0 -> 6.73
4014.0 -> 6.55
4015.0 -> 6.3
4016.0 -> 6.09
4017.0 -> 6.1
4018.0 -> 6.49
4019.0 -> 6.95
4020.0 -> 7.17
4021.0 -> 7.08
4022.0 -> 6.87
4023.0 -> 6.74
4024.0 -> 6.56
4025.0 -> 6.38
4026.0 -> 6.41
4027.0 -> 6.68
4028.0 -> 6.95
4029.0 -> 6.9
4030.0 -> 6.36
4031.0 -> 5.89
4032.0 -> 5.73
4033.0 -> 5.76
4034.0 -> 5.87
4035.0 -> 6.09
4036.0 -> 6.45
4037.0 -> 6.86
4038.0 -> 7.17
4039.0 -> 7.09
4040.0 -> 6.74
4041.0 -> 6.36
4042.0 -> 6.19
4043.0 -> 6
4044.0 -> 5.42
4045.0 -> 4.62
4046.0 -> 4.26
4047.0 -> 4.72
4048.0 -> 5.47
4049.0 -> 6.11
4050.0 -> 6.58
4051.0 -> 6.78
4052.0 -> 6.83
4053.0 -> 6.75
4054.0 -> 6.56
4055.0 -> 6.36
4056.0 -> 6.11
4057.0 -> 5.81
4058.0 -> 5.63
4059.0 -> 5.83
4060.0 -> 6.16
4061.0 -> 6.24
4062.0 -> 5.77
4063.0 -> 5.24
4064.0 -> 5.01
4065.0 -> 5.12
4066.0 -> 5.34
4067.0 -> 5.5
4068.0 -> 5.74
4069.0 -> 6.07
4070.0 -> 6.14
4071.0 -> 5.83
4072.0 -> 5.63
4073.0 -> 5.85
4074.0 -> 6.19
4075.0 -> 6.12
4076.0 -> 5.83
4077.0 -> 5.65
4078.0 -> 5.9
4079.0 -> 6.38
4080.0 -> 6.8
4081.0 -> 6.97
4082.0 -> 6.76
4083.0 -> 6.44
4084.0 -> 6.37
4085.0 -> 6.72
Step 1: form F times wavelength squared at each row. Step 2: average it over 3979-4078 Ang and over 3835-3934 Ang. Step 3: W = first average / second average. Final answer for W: 1.95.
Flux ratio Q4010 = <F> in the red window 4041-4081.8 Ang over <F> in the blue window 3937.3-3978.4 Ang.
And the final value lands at 1.76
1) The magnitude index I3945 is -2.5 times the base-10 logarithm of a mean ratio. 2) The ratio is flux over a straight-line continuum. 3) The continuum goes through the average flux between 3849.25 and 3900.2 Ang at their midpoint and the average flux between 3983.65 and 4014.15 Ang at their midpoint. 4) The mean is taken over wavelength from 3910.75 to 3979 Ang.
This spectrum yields 0.46 mag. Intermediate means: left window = 3.48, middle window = 3.31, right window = 6.4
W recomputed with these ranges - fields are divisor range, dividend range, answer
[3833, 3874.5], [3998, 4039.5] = 2.32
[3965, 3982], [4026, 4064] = 1.80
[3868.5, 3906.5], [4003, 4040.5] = 1.95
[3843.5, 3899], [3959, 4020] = 1.62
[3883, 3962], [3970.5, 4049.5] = 1.73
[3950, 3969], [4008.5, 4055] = 1.84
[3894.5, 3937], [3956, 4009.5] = 1.44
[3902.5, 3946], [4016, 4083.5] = 1.99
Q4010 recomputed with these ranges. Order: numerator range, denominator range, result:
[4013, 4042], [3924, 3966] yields 2.08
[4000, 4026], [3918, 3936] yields 2.59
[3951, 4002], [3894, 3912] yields 1.10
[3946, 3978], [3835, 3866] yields 1.11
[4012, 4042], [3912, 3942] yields 2.17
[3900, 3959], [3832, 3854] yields 1.28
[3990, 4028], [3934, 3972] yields 2.09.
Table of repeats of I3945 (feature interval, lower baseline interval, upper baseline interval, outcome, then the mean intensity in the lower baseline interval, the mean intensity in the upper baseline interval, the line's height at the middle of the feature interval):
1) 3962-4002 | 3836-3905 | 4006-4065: 0.11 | 3.39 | 6.25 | 5.32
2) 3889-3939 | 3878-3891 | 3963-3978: -0.18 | 3.24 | 2.55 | 3.01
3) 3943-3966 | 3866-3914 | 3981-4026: 0.33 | 3.76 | 6.45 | 5.29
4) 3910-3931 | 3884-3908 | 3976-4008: 0.19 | 3.89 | 6.27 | 4.5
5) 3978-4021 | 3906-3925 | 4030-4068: -0.20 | 4.31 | 5.96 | 5.35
